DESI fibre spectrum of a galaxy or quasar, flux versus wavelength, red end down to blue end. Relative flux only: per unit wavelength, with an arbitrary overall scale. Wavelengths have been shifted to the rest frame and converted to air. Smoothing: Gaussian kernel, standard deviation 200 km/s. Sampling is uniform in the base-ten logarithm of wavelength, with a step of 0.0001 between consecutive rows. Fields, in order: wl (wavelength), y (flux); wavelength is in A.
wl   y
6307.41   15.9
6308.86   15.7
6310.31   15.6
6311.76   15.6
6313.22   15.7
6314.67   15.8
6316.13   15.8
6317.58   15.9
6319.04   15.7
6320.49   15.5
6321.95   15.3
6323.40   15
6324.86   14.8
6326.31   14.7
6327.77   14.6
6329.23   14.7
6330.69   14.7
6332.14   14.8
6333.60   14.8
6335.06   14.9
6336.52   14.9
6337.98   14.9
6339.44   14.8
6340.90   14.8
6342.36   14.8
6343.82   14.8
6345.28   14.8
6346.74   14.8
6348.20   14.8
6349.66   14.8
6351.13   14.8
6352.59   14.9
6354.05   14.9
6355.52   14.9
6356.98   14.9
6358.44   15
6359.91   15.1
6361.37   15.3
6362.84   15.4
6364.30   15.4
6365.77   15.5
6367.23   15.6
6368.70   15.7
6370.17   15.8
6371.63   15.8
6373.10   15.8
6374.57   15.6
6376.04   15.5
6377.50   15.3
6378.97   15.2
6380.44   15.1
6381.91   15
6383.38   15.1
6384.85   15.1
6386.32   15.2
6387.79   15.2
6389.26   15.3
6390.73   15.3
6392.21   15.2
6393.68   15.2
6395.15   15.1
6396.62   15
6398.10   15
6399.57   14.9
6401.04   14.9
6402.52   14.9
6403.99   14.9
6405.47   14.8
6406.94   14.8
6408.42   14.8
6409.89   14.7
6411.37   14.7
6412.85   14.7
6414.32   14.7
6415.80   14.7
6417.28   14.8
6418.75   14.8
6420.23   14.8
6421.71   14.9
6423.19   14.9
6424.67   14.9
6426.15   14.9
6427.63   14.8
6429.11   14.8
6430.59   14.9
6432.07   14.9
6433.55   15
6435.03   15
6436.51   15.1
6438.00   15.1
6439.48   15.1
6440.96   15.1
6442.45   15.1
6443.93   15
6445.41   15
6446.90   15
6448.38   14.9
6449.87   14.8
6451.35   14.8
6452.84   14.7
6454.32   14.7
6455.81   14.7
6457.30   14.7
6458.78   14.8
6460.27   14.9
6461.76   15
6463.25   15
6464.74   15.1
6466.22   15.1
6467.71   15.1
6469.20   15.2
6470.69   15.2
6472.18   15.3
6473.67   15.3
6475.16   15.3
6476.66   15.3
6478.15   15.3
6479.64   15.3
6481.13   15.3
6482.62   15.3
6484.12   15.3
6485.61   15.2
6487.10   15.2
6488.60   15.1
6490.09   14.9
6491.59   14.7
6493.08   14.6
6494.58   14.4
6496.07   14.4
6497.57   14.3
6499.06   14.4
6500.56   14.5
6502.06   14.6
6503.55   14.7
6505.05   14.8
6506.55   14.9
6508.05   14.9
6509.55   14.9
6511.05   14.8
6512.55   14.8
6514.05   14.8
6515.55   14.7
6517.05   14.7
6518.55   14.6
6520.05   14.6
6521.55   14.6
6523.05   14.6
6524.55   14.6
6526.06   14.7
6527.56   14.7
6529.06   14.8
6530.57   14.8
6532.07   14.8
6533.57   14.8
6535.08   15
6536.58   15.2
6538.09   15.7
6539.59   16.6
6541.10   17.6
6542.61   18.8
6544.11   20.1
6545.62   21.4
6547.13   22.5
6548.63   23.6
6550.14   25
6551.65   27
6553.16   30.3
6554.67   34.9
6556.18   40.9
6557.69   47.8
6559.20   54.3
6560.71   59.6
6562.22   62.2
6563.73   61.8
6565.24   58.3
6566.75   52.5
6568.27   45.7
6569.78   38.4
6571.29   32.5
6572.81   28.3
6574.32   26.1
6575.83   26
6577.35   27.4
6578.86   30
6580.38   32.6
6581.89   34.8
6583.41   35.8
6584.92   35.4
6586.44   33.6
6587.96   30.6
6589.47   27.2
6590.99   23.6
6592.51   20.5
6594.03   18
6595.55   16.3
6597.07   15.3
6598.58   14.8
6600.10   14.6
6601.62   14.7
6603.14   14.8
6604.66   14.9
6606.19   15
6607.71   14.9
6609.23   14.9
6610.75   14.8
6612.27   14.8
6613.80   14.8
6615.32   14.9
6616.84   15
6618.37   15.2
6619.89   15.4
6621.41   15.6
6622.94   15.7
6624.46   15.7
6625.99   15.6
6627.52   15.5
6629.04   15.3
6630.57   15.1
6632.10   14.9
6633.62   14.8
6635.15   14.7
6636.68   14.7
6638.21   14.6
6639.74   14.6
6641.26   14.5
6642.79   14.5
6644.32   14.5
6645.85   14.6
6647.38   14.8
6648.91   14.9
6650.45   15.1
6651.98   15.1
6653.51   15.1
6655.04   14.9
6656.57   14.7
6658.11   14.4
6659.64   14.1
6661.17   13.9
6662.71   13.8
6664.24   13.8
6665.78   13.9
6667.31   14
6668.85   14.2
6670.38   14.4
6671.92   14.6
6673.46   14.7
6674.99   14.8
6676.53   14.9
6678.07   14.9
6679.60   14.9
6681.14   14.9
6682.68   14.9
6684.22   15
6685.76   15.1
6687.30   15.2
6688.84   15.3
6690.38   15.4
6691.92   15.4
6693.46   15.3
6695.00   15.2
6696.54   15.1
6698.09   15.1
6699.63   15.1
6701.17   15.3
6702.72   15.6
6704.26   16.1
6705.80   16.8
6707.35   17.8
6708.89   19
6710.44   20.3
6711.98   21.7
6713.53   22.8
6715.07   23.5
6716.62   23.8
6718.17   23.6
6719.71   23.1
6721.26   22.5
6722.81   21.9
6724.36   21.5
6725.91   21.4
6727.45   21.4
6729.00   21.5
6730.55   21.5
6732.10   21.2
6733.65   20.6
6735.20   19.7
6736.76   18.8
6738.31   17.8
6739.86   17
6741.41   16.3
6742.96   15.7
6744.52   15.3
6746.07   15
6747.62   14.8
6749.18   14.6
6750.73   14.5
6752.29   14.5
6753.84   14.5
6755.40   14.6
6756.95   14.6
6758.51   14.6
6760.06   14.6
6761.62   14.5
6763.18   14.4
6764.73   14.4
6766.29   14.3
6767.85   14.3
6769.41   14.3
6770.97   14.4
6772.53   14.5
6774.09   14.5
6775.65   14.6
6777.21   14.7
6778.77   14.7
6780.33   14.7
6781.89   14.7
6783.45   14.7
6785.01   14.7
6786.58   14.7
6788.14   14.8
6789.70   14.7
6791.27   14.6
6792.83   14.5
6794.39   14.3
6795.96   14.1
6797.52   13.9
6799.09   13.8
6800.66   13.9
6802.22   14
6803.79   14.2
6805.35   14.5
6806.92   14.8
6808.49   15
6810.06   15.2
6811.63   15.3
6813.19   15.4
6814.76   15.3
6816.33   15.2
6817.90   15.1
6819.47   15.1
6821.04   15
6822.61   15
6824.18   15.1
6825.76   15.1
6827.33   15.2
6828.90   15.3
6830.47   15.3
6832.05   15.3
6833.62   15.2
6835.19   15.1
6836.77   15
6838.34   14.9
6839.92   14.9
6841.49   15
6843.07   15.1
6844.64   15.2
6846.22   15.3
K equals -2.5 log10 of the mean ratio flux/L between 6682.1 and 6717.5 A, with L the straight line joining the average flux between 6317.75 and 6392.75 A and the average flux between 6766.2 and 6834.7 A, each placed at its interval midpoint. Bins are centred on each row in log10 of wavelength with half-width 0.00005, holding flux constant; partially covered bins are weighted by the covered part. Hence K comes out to -0.162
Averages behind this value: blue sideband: 15.1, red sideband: 14.7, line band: 17.2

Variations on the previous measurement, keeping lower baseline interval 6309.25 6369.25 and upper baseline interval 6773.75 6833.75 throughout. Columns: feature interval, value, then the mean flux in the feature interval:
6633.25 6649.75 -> 0.02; 14.6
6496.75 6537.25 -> 0.02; 14.7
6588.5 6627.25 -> -0.10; 16.3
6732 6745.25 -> -0.20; 17.9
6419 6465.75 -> 0.01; 14.9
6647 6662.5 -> 0.02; 14.7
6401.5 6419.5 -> 0.02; 14.8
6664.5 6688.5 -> 0.01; 14.7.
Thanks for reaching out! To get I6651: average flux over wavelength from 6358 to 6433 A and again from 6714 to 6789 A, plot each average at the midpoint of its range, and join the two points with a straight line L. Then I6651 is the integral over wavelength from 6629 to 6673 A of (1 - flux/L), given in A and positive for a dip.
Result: 5.1 A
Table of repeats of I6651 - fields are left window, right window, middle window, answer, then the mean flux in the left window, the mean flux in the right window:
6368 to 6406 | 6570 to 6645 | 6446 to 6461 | 1.6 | 15.2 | 19.7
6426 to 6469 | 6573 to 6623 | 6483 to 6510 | 3.4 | 14.9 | 21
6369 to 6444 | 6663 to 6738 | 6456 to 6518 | 3.3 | 15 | 17.6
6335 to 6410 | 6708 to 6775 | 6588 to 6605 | -1.6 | 15.1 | 17.8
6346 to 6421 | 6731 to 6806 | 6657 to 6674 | 1.1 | 15.1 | 15.2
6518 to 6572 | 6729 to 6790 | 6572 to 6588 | -2.9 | 28.4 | 15.6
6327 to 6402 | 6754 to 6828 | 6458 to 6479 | -0.2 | 15.1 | 14.6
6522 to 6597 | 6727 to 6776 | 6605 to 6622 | 6.9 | 28.8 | 16.1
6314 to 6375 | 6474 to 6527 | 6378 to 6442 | 0.2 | 15.1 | 14.8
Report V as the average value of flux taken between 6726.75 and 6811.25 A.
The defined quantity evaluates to 15.5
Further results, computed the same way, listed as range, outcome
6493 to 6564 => 21.5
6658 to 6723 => 16.6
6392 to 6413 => 14.9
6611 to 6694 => 14.8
